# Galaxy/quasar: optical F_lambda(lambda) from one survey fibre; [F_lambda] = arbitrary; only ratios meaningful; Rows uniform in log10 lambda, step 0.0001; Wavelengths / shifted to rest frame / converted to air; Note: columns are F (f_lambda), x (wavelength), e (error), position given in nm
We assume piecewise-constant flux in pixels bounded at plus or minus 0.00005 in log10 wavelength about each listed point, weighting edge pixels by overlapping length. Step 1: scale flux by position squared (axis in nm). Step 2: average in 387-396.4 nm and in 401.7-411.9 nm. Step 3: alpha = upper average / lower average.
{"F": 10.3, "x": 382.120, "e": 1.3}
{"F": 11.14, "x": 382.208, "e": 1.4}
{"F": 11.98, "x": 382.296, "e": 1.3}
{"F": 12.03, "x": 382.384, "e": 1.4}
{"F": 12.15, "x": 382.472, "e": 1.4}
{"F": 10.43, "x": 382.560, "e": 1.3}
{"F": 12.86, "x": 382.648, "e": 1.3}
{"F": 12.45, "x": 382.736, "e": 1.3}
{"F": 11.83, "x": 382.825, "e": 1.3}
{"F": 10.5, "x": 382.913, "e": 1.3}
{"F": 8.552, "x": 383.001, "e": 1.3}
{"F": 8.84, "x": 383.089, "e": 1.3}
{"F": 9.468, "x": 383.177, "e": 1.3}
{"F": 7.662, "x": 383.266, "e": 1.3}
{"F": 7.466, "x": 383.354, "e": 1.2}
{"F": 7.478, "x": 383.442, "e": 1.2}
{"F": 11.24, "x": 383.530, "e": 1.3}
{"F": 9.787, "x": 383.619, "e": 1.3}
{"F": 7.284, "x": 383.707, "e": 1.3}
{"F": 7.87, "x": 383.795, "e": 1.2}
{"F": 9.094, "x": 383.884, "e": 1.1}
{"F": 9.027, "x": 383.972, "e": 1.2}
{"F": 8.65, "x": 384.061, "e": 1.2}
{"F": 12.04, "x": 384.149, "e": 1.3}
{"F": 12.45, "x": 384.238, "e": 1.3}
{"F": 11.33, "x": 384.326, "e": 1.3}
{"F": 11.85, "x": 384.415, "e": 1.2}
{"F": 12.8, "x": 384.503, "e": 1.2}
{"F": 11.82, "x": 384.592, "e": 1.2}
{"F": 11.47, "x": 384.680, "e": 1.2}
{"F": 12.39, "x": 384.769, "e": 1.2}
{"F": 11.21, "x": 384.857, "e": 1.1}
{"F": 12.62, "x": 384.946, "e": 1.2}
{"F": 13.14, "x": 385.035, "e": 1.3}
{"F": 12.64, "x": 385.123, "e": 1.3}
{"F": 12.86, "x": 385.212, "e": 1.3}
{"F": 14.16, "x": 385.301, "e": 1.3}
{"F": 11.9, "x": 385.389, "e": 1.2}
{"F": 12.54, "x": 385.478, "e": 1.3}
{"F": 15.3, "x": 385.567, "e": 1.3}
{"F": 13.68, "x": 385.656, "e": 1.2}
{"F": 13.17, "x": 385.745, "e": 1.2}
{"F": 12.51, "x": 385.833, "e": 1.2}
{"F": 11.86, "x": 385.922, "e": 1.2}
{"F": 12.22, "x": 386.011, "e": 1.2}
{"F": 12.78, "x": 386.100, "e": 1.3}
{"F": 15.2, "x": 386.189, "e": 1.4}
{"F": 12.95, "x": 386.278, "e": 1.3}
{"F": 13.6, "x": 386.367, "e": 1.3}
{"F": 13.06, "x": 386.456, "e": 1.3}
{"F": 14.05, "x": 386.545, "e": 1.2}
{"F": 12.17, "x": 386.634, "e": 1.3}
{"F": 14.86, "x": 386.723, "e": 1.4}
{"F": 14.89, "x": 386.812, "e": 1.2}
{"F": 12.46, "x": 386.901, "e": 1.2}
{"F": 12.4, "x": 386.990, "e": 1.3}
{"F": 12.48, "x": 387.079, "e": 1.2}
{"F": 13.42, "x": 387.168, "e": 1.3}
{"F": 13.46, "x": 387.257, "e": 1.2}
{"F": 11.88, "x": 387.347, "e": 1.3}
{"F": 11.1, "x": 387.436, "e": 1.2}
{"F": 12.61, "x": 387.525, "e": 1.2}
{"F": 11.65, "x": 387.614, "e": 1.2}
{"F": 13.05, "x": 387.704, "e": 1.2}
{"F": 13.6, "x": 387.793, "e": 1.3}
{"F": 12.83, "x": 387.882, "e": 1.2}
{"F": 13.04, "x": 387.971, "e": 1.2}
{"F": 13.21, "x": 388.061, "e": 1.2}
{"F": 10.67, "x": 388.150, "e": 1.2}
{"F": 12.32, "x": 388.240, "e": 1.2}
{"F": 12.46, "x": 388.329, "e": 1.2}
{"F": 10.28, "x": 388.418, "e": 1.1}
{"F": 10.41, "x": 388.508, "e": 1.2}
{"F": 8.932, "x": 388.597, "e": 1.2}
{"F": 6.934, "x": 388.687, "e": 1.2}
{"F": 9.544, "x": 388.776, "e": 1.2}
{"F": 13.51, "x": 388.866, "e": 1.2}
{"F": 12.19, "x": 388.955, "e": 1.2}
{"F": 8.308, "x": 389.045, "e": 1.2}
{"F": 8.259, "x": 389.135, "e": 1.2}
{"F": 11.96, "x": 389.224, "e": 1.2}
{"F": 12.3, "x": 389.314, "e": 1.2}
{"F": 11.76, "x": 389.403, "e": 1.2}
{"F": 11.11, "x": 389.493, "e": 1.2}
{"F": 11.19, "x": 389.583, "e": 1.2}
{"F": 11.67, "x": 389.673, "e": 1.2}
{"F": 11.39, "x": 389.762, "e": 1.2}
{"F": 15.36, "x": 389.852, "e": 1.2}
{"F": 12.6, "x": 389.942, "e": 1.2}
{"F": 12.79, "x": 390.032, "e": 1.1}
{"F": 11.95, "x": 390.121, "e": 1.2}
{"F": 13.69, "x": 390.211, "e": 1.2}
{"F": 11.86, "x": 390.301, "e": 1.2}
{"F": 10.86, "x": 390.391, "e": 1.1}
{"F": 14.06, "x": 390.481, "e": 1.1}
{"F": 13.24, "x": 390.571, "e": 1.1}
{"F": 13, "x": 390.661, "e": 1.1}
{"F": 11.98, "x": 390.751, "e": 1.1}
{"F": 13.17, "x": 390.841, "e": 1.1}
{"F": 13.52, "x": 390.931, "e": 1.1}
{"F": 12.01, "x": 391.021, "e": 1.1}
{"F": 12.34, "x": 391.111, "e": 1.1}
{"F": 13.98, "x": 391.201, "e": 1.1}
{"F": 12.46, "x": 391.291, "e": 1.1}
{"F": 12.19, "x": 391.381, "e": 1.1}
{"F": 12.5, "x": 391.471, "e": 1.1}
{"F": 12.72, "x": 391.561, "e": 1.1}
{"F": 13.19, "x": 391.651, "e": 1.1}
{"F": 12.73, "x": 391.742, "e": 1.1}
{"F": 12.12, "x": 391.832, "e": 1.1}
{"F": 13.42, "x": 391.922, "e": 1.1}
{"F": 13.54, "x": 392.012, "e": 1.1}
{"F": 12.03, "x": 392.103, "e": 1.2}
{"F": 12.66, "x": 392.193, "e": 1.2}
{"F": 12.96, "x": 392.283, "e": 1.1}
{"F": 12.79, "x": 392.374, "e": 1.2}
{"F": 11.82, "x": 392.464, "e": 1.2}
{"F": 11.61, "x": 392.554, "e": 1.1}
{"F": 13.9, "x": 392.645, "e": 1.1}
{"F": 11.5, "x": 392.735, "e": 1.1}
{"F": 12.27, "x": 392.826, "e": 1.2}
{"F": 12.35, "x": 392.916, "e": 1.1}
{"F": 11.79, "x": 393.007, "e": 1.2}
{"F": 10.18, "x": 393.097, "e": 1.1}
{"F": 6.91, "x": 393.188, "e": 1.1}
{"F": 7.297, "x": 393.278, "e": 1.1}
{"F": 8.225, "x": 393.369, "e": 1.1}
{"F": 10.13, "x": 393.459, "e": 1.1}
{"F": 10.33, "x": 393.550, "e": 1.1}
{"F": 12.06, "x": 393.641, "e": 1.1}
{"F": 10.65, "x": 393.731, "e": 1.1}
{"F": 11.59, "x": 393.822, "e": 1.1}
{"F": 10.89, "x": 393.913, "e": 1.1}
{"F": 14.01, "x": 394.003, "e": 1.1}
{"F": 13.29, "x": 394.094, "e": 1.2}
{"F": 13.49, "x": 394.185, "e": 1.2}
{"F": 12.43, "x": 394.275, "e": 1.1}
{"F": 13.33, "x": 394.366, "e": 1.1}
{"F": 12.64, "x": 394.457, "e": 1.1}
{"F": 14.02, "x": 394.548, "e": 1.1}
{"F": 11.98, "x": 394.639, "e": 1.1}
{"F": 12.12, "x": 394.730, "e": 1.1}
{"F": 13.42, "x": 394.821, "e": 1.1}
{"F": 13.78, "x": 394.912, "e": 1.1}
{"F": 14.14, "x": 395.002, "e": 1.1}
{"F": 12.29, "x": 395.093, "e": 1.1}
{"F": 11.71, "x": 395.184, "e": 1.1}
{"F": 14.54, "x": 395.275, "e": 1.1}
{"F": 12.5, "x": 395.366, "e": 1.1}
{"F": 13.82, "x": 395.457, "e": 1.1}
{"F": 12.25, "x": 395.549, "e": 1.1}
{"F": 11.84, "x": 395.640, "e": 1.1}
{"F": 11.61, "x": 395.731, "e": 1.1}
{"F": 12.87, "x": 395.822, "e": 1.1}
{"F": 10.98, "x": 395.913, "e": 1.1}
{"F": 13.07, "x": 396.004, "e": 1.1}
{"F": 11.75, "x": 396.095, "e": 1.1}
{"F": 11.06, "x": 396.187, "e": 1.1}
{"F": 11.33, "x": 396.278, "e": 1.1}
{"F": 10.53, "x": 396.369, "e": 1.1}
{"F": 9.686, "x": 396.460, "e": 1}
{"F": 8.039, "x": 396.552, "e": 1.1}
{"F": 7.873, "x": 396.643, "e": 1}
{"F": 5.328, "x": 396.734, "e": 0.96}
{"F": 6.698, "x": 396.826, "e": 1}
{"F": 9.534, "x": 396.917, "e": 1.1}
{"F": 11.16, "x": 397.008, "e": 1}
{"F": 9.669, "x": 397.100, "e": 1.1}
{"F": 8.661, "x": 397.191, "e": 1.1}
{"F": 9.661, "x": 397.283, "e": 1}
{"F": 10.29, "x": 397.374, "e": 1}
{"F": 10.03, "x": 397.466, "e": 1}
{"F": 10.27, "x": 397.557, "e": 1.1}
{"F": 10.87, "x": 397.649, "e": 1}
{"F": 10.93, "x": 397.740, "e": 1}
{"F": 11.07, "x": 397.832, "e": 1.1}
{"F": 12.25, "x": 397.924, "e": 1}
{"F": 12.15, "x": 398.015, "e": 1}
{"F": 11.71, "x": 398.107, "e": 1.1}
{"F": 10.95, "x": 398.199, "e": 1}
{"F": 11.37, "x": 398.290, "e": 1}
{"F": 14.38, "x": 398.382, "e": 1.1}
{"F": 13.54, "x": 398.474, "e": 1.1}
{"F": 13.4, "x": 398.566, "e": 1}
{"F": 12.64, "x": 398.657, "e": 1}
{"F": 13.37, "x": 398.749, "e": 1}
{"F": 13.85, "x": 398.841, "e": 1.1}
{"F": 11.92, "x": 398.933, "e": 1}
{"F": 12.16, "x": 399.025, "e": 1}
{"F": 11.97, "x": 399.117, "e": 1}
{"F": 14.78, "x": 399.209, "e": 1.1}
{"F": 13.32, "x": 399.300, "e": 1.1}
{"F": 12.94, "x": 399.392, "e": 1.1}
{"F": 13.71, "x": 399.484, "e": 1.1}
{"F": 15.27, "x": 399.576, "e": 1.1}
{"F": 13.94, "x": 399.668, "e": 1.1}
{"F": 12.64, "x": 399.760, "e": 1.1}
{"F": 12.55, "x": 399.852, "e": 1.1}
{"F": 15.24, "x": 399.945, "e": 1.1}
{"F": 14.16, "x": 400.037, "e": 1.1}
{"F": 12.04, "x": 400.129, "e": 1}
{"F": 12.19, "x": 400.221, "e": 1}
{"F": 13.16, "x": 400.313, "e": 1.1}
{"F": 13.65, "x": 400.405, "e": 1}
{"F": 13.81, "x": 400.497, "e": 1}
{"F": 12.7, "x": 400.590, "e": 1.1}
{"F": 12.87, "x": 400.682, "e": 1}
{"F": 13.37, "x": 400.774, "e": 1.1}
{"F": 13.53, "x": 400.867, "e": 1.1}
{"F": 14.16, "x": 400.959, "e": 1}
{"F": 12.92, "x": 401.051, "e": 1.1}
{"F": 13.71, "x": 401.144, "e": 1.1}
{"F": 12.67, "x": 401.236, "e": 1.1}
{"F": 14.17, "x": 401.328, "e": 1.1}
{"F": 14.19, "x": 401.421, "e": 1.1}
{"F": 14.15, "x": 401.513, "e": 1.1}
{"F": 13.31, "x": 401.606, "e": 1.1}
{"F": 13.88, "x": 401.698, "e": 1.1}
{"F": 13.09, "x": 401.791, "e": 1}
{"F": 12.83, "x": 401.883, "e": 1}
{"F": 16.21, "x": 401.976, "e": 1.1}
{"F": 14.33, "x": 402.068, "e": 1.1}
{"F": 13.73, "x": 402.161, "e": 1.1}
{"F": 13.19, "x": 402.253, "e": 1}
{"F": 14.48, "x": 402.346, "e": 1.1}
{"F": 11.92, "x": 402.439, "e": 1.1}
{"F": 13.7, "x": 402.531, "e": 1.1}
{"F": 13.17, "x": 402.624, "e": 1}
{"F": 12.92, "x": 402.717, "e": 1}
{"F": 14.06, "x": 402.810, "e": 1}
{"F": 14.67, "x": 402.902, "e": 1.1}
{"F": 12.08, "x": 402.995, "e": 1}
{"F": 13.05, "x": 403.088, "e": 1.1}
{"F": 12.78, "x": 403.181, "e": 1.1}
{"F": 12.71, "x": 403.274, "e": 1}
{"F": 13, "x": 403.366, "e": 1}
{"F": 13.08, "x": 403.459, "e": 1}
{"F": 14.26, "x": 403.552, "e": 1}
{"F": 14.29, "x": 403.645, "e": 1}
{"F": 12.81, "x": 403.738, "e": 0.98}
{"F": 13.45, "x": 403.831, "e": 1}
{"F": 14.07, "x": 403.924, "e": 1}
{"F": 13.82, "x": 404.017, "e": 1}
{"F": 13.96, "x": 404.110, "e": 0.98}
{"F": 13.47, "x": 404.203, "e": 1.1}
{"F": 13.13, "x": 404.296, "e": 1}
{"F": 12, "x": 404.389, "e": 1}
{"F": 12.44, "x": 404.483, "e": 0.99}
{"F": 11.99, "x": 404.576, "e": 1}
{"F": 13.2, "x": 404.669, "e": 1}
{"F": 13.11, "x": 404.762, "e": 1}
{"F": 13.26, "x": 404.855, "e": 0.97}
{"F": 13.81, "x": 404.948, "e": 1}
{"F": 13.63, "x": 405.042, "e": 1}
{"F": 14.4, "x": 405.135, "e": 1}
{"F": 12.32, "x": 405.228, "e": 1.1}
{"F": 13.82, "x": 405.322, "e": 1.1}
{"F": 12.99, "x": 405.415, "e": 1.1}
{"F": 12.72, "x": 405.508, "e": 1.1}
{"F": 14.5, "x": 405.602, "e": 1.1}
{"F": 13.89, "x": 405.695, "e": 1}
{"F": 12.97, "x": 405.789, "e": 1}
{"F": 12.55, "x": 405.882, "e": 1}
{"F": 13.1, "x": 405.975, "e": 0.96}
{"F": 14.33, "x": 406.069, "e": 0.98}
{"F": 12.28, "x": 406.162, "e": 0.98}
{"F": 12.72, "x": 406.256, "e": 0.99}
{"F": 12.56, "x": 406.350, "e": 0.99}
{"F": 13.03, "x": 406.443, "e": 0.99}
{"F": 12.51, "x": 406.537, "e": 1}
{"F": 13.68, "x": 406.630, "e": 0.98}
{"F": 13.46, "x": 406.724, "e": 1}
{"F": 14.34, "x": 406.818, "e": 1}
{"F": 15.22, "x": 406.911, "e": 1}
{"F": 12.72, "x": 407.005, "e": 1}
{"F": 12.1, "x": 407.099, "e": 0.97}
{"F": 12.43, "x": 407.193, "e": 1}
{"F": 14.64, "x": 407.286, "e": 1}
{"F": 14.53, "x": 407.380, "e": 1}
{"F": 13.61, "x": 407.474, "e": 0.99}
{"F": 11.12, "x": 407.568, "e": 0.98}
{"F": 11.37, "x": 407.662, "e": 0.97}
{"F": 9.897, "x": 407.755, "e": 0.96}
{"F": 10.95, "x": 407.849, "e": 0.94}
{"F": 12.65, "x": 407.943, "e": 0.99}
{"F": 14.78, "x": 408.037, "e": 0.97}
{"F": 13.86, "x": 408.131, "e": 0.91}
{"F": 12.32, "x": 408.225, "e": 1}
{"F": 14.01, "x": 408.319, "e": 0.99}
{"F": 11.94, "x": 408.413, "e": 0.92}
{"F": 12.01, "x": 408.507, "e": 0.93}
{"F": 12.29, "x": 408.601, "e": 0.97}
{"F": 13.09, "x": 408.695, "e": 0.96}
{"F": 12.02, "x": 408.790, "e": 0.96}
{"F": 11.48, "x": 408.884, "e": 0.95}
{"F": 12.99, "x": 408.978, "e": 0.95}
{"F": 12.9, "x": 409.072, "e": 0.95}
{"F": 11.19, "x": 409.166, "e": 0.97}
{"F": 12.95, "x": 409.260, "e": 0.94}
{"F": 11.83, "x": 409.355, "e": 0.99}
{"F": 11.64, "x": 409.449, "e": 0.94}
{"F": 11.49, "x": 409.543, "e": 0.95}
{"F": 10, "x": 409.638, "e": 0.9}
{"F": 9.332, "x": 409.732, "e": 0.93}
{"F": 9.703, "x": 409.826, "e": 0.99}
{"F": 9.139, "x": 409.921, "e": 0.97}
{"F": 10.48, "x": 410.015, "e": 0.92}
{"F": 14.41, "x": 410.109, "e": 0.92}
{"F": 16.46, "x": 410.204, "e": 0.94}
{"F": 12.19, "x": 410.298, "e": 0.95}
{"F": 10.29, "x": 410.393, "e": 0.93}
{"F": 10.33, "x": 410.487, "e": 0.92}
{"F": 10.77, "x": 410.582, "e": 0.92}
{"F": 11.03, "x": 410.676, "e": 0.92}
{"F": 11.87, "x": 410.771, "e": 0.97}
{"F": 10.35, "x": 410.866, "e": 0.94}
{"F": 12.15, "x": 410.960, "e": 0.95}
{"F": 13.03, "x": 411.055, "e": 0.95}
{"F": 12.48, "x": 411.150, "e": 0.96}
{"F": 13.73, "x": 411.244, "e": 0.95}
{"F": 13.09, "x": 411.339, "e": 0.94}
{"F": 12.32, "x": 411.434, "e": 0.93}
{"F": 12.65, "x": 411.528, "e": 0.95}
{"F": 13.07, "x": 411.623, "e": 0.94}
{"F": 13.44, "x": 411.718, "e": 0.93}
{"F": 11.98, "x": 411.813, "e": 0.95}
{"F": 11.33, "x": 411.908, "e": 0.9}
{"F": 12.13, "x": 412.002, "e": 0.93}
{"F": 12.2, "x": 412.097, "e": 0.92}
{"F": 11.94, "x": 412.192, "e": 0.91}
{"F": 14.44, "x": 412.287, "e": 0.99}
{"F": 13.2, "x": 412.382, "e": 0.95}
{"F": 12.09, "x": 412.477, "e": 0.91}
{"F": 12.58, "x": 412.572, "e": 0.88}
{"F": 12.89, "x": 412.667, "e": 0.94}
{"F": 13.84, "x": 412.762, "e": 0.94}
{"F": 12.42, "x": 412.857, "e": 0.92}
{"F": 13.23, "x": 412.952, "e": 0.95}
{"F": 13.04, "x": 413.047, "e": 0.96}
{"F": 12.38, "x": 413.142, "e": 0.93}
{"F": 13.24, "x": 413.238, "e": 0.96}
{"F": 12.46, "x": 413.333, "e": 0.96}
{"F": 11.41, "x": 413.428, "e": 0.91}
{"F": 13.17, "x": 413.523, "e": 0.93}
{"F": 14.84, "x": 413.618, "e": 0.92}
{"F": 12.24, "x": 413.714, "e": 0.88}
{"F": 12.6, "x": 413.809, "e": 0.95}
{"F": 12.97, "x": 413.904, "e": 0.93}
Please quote 1.1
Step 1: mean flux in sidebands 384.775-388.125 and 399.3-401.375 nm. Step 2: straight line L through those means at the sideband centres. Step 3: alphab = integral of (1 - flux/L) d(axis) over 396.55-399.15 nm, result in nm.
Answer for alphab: 0.47 nm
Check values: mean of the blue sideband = 13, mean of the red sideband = 13.4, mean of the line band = 10.9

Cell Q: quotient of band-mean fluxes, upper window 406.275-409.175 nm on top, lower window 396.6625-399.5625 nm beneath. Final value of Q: 1.12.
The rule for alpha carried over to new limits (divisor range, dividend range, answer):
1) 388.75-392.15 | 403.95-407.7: 1.16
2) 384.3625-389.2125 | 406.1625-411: 1.11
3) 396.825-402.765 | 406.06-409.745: 1.03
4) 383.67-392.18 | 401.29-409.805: 1.17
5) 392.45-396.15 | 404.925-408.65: 1.16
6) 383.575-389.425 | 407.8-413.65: 1.16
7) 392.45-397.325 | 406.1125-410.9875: 1.16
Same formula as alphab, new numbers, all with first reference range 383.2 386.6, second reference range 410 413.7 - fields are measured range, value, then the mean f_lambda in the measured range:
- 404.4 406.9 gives -0.18 nm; 13.2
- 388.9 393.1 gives -0.16 nm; 12.3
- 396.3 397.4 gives 0.28 nm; 8.96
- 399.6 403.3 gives -0.38 nm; 13.5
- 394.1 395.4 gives -0.11 nm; 13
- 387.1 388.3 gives -0.08 nm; 12.5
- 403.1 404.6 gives -0.11 nm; 13.2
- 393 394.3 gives 0.12 nm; 10.8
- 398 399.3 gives -0.07 nm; 12.8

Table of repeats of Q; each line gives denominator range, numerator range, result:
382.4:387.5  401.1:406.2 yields 1.14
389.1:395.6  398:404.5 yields 1.09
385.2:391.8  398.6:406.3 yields 1.08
